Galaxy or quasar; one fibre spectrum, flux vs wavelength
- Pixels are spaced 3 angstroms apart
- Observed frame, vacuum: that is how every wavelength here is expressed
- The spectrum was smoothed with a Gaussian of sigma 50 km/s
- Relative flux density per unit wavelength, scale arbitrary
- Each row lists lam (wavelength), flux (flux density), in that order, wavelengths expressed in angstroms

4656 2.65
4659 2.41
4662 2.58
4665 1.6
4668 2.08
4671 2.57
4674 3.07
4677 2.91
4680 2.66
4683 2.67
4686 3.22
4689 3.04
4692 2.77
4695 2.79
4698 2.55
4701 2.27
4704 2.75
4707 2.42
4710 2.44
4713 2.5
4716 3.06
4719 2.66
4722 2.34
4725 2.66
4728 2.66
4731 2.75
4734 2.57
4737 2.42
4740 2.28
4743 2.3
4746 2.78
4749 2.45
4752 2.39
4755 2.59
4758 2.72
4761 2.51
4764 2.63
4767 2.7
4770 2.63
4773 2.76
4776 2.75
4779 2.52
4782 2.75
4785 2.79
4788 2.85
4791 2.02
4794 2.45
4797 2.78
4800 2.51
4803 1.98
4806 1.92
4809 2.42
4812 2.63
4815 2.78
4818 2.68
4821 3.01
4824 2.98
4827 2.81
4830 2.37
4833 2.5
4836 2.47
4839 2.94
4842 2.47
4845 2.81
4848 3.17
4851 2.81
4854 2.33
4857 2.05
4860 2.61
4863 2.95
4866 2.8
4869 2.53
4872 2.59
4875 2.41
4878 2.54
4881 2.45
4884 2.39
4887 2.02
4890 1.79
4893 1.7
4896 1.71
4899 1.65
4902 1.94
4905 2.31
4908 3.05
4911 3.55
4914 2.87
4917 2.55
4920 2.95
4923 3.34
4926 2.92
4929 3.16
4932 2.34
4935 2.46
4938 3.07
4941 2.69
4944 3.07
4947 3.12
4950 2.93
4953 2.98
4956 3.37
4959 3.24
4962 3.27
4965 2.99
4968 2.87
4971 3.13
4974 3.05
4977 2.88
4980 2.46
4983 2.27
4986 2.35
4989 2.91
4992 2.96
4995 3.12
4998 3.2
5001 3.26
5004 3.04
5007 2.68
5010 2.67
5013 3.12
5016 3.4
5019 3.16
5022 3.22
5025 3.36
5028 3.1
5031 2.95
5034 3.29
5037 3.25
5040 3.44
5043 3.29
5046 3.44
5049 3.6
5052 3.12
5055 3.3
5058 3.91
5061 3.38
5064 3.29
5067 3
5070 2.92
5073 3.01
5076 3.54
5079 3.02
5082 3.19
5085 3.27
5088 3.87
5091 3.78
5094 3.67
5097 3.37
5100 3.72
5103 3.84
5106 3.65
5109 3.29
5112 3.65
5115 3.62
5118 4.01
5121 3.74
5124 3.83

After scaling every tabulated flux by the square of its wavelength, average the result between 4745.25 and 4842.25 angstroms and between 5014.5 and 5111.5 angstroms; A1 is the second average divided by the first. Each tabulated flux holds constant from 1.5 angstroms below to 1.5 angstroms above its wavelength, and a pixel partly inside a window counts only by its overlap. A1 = 1.4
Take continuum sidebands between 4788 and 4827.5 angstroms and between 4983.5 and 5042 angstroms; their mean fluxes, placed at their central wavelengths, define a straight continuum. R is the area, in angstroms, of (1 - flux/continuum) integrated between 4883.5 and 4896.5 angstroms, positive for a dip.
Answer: 4.01 angstroms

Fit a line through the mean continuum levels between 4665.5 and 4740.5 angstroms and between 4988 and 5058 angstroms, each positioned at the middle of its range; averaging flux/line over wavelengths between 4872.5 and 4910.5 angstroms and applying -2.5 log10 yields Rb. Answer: 0.317 mag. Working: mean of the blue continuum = 2.64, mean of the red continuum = 3.19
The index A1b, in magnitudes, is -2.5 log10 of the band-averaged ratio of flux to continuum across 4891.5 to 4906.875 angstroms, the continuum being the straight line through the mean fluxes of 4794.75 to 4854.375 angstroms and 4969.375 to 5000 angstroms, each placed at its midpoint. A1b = 0.40 mag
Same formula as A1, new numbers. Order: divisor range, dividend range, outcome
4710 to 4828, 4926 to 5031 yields 1.25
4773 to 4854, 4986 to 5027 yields 1.26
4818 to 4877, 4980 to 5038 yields 1.20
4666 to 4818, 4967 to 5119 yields 1.41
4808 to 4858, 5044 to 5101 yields 1.40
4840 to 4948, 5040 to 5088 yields 1.37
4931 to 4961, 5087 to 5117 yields 1.32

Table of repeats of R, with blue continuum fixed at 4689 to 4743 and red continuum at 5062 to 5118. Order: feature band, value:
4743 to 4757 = 0.7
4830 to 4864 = 3.0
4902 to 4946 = 3.0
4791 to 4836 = 4.4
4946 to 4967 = 0.1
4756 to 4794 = 1.3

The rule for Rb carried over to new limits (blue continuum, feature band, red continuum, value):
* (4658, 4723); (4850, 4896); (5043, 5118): 0.25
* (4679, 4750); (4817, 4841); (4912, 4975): 0.03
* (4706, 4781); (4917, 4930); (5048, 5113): 0.00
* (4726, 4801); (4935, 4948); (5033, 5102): 0.05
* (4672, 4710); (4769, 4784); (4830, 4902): -0.04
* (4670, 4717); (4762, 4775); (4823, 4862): 0.00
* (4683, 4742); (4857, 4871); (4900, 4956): 0.06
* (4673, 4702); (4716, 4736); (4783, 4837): 0.04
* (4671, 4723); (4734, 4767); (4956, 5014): 0.10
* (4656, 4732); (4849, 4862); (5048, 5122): 0.19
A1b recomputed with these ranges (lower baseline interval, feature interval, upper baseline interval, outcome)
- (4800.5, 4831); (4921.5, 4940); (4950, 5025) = -0.01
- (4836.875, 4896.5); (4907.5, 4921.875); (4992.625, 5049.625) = -0.12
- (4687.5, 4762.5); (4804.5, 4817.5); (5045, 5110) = 0.14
